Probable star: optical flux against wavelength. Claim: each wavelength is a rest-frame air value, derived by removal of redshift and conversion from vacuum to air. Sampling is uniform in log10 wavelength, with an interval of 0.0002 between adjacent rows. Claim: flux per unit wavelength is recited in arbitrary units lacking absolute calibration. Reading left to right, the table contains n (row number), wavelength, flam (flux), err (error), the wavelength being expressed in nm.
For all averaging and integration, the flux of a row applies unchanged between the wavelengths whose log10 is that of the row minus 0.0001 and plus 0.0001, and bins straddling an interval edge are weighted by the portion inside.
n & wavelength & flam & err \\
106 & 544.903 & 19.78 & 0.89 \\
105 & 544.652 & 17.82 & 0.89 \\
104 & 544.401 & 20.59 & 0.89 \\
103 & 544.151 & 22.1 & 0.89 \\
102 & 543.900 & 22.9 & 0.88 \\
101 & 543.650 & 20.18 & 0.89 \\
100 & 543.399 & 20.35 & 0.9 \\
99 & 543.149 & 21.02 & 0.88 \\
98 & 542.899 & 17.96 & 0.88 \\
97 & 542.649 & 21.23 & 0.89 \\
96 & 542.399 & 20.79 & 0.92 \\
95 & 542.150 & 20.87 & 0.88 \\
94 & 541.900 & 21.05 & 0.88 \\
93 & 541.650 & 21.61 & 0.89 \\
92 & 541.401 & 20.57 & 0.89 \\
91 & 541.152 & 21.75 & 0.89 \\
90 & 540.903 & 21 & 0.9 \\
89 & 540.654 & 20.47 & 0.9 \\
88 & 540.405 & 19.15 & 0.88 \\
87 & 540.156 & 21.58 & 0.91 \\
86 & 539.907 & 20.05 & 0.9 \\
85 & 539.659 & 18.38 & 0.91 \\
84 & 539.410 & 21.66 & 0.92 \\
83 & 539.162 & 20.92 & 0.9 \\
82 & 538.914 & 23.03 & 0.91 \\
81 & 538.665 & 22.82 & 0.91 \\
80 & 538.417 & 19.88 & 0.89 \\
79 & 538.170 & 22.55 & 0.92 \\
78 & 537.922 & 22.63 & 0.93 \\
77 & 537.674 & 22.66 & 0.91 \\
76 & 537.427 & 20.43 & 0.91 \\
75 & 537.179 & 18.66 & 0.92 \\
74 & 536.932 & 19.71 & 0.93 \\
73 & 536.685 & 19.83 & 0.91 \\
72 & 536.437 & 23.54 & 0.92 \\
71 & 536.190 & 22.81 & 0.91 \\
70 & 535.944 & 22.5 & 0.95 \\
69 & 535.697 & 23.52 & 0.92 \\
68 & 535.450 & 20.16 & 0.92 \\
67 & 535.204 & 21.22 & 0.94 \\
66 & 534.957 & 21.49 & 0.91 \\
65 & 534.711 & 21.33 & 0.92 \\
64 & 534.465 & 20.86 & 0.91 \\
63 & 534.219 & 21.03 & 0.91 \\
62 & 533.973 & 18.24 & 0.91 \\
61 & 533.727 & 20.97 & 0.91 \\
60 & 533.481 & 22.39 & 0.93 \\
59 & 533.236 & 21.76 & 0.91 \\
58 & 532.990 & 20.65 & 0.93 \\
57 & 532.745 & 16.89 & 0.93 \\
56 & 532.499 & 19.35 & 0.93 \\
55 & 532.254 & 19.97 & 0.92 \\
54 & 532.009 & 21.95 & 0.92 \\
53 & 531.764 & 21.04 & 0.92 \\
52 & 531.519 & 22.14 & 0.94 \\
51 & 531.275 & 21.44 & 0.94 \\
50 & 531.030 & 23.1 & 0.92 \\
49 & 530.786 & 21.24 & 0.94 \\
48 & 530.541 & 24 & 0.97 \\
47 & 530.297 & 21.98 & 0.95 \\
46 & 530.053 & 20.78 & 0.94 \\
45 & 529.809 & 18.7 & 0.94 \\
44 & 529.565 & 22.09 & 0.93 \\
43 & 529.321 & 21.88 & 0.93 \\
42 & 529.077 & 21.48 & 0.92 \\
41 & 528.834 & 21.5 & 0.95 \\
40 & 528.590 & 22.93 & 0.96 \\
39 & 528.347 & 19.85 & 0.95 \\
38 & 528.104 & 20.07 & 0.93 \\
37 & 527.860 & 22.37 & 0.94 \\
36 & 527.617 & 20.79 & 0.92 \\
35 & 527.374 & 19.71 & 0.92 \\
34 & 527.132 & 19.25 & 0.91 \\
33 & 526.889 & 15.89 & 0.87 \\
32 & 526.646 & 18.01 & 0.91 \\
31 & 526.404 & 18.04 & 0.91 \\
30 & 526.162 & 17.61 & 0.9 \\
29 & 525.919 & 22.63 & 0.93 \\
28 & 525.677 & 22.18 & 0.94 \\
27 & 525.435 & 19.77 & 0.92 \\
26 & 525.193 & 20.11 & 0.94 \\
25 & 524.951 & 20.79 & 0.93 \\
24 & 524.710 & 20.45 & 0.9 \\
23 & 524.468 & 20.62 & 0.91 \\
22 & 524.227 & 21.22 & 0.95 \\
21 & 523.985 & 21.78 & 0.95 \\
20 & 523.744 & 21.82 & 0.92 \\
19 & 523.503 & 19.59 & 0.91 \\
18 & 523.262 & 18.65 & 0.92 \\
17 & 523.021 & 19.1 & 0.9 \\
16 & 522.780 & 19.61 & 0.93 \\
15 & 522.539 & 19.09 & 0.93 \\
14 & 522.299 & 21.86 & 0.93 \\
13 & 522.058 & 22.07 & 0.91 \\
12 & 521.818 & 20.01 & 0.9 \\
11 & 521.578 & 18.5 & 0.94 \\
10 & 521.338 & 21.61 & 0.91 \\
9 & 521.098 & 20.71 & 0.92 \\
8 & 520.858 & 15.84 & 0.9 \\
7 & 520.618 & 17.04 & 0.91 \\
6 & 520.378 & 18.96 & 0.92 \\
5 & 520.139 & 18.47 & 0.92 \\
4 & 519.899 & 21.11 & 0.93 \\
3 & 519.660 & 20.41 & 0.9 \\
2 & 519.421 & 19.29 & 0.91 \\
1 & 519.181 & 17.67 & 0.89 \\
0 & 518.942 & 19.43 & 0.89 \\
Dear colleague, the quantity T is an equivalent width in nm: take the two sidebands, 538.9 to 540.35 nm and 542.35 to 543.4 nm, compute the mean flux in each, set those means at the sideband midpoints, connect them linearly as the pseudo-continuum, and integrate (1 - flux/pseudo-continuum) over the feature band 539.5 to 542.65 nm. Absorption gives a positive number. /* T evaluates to -0.03 nm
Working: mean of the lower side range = 20.7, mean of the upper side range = 20.2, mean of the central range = 20.6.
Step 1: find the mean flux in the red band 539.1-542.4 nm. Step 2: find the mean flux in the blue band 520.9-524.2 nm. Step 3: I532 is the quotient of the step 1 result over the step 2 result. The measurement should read 1.0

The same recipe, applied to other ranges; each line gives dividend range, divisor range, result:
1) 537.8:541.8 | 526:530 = 1.05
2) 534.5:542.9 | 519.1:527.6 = 1.07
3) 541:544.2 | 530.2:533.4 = 0.99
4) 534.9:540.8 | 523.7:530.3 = 1.04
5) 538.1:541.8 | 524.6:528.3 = 1.06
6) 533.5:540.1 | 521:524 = 1.05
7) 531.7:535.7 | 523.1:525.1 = 1.00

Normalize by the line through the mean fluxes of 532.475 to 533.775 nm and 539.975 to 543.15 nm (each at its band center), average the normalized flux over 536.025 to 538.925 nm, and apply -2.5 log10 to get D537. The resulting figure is -0.05 mag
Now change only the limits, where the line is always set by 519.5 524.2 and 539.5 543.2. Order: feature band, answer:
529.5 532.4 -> -0.07 mag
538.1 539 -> -0.08 mag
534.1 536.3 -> -0.07 mag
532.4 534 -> 0.00 mag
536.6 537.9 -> -0.01 mag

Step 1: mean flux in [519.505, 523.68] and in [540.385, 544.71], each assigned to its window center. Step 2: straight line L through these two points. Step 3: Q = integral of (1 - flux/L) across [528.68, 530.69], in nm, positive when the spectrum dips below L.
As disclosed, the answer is -0.15 nm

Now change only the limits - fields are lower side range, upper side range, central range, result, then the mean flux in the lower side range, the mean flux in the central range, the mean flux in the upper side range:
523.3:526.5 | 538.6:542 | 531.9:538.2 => -0.07 nm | 20.5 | 21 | 21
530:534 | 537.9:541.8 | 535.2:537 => -0.06 nm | 21.1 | 21.8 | 21.1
